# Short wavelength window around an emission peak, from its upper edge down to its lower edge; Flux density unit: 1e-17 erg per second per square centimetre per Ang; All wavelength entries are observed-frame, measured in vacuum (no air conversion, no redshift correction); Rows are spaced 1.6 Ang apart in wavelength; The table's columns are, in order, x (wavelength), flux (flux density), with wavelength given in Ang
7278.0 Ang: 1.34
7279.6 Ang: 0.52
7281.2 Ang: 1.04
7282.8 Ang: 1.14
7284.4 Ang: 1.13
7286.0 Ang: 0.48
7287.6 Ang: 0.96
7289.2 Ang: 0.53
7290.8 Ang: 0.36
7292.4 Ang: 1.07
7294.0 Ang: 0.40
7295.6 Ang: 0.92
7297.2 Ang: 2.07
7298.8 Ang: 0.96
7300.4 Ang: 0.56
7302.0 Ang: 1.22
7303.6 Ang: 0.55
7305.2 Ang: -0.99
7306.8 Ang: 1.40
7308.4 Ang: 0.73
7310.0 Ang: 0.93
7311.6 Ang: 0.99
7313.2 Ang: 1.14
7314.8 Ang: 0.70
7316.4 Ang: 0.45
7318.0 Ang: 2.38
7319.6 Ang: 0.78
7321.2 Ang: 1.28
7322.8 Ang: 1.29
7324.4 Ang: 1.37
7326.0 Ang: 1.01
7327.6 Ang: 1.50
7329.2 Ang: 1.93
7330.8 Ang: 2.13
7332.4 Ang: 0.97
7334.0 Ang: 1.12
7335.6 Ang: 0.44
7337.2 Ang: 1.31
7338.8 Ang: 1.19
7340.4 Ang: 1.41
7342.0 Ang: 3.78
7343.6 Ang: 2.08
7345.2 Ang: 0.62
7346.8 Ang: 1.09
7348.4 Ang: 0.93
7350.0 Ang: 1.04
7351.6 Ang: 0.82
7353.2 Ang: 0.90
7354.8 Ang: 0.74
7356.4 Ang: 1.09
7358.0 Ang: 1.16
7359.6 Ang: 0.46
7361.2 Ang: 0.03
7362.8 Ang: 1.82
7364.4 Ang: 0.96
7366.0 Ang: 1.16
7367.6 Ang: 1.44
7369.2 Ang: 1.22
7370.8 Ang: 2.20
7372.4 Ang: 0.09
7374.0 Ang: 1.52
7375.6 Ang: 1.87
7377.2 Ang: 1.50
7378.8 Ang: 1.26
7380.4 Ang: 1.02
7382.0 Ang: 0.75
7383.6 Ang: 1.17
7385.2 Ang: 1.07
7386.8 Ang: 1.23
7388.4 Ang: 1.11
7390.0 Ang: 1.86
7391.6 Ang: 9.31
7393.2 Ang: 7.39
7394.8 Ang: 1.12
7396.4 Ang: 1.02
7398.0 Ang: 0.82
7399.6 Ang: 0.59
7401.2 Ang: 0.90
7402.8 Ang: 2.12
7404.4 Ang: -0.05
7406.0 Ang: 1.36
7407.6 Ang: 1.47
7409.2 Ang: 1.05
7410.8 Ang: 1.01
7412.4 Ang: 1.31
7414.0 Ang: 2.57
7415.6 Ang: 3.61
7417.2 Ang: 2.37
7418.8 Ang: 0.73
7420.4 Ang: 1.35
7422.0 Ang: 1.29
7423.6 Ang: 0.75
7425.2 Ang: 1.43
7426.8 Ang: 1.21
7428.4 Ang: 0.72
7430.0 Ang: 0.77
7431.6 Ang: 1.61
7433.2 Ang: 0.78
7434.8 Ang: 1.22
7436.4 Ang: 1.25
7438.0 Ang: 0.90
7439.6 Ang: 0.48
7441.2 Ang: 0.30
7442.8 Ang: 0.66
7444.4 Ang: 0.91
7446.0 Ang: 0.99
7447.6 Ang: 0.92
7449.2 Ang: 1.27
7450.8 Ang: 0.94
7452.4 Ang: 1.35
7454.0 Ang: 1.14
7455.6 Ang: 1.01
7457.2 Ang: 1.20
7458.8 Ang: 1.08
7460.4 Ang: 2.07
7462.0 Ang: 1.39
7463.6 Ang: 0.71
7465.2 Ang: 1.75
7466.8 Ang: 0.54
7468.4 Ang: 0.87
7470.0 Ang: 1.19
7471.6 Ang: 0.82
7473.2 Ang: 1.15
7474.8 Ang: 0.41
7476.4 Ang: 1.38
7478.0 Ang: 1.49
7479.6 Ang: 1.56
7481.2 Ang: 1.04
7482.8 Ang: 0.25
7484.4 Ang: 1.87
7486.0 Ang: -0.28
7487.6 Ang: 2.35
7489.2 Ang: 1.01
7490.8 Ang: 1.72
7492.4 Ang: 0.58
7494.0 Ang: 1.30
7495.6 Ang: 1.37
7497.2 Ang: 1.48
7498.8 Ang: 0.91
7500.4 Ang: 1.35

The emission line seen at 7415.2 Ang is [N II]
